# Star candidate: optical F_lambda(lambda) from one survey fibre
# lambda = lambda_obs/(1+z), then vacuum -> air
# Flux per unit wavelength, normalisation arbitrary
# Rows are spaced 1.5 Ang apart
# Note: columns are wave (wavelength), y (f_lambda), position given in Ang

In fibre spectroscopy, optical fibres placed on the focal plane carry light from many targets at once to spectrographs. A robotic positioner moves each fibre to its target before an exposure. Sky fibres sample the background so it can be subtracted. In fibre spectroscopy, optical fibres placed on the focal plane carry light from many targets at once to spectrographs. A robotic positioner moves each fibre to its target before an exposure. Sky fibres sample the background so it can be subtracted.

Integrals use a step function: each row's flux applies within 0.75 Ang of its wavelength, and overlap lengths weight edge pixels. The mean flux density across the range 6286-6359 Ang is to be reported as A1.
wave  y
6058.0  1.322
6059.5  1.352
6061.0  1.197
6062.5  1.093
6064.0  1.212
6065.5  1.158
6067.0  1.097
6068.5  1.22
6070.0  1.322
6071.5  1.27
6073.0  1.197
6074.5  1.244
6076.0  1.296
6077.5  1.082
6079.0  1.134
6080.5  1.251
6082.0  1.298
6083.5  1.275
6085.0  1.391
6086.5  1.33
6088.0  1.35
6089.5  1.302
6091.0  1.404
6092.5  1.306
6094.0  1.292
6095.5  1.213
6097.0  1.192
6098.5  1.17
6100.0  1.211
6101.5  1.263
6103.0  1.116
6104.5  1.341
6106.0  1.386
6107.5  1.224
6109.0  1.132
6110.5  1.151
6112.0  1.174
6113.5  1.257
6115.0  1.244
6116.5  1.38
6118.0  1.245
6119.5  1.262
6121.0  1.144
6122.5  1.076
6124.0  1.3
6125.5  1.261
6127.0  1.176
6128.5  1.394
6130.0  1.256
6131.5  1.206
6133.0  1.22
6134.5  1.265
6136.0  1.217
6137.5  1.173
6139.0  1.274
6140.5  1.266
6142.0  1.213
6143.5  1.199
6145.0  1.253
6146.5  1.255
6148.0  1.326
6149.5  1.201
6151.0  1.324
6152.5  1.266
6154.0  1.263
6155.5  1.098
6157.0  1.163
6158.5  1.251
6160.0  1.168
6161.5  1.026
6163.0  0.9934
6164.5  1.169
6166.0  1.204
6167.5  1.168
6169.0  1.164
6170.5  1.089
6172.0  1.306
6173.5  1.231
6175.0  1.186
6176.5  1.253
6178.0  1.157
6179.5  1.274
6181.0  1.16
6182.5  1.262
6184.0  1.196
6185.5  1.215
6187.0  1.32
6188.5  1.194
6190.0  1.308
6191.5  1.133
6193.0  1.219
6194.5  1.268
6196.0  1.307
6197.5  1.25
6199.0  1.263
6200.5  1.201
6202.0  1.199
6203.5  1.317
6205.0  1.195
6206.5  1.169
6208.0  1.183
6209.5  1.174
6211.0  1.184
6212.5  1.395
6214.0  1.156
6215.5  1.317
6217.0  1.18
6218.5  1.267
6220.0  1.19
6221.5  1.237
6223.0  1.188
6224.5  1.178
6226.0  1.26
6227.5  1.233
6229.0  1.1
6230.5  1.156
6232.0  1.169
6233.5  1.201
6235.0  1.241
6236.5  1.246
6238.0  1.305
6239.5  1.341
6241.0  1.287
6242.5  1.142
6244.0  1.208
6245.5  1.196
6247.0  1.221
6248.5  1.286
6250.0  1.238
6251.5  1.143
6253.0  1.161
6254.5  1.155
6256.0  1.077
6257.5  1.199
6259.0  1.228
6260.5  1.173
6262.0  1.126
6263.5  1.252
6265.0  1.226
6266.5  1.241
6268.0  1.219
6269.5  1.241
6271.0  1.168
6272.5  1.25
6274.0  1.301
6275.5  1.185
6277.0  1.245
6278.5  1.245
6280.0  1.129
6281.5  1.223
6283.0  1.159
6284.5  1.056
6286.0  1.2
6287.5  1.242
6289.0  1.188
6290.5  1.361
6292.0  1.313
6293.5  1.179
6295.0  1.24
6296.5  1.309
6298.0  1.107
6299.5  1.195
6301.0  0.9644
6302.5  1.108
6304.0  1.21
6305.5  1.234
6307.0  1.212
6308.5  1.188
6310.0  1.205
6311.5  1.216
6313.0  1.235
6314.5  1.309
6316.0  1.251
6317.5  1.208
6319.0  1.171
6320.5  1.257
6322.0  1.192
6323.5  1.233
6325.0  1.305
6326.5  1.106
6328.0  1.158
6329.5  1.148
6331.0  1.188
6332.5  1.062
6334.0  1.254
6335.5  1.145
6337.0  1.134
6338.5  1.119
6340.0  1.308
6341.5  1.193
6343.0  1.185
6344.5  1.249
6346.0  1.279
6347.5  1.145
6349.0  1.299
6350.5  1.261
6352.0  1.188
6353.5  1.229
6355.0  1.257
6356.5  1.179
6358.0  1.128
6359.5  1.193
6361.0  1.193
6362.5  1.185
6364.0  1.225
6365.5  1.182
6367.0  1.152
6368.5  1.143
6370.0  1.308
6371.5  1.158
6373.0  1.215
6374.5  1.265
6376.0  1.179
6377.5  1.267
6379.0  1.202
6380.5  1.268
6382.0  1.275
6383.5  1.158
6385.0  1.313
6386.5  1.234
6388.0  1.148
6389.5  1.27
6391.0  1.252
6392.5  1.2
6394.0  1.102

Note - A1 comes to 1.21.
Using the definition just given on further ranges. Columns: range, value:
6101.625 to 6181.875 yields 1.22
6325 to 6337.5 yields 1.16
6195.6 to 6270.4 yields 1.22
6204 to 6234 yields 1.21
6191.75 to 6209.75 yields 1.23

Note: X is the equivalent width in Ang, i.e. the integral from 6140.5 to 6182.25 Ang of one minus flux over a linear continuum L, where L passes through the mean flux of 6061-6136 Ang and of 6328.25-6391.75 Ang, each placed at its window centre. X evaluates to 1.1 Ang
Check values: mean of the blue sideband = 1.24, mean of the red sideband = 1.21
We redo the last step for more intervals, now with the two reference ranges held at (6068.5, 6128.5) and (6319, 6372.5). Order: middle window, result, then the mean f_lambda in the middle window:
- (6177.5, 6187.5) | 0.0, 1.23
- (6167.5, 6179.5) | 0.3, 1.2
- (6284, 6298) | -0.2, 1.23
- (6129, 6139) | 0.1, 1.23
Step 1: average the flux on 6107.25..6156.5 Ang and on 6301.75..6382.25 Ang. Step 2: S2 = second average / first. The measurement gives 0.98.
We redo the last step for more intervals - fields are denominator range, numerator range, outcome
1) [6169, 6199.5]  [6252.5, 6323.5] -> 0.98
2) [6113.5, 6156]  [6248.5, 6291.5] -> 0.97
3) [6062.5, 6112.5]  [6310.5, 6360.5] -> 0.97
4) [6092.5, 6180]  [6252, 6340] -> 0.98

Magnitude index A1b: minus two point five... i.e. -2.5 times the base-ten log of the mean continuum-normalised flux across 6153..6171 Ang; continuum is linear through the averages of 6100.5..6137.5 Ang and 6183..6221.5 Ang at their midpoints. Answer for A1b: 0.08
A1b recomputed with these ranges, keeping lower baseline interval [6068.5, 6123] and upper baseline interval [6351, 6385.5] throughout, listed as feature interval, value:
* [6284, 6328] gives 0.011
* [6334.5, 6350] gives 0.007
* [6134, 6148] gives 0.002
